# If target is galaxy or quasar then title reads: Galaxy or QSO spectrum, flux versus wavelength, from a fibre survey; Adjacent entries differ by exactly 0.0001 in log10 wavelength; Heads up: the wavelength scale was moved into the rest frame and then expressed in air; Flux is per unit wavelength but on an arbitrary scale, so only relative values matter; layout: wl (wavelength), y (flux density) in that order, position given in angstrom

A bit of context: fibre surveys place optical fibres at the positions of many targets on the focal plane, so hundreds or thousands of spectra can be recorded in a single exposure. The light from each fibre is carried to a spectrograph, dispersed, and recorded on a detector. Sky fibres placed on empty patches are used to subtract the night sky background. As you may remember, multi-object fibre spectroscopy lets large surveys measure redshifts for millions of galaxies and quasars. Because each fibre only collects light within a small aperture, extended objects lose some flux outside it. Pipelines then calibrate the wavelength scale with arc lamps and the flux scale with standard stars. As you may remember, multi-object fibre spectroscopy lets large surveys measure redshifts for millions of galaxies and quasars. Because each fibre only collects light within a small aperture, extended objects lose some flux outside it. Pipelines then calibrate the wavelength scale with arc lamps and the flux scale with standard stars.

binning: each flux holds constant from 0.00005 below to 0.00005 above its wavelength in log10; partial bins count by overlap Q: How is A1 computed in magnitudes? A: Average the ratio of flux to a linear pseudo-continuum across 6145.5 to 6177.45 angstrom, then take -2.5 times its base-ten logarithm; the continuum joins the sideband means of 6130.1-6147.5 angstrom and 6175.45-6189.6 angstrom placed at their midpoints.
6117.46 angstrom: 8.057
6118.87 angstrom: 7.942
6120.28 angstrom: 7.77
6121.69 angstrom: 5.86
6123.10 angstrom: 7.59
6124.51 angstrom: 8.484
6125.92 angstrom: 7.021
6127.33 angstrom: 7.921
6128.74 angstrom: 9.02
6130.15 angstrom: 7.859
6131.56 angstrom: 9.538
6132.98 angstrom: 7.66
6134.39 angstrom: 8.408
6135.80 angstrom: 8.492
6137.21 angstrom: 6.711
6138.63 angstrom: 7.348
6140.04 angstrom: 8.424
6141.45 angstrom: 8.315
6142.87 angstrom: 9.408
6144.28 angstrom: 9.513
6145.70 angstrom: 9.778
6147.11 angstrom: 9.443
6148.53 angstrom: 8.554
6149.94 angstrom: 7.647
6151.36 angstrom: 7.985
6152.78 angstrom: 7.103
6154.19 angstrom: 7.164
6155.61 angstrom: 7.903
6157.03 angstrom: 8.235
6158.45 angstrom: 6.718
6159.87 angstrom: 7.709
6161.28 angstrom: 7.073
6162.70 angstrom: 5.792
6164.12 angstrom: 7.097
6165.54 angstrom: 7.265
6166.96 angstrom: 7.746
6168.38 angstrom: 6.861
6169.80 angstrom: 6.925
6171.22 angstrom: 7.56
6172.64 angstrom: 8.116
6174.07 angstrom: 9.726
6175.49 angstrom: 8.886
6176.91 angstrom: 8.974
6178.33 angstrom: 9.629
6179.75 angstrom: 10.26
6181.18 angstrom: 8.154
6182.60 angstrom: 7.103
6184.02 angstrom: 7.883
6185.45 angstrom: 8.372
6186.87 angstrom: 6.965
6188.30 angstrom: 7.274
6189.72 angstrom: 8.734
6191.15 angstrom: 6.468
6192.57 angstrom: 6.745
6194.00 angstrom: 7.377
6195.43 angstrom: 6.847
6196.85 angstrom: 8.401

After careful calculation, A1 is 0.09 mag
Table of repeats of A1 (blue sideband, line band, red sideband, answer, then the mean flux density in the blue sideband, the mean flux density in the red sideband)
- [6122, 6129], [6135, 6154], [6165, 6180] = -0.041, 7.82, 8.32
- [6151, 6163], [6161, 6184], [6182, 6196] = -0.086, 7.33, 7.38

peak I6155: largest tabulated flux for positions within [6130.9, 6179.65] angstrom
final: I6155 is 9.778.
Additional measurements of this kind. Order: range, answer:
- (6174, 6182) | 10.26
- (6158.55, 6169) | 7.746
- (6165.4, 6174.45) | 9.726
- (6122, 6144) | 9.538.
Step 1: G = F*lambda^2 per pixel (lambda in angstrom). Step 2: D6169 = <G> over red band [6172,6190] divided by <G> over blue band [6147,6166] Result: 1.14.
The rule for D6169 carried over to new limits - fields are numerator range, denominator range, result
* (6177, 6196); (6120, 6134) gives 1.02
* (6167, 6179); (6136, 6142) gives 1.08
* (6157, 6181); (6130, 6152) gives 0.94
